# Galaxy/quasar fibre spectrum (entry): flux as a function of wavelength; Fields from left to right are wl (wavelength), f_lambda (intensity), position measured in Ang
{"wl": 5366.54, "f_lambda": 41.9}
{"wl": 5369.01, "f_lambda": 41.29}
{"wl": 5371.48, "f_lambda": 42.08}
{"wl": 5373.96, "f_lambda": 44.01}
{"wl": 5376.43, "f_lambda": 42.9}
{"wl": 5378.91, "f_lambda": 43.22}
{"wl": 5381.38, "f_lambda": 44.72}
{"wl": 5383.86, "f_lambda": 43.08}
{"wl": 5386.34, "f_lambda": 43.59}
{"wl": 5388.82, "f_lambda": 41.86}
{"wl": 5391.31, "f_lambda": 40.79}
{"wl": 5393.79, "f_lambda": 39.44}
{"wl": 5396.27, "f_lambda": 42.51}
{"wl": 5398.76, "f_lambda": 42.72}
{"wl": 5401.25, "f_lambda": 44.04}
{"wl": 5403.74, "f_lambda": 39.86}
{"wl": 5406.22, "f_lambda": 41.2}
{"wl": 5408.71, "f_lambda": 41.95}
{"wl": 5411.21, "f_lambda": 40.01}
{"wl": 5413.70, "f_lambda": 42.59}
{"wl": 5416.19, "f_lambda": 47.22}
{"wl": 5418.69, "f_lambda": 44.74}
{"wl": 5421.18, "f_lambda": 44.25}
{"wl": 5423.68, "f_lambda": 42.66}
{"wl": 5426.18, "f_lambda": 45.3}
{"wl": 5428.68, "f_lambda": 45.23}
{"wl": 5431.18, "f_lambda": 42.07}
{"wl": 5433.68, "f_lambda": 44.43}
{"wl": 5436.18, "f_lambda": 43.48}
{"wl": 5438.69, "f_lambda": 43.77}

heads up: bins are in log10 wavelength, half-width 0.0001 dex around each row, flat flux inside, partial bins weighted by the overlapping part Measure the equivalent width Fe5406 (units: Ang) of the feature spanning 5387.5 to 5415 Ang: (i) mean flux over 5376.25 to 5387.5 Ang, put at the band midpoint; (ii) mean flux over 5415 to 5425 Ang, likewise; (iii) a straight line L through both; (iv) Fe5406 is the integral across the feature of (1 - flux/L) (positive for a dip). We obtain 1.6 Ang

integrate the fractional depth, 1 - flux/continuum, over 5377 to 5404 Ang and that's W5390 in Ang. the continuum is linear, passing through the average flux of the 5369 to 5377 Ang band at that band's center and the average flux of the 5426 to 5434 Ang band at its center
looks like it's 0.45 Ang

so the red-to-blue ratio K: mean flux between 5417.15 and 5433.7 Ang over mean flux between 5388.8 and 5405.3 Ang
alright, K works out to 1.06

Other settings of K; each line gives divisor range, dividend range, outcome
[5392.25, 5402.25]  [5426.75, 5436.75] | 1.04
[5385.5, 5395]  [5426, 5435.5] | 1.07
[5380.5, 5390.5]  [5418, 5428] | 1.03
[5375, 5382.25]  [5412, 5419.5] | 1.02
